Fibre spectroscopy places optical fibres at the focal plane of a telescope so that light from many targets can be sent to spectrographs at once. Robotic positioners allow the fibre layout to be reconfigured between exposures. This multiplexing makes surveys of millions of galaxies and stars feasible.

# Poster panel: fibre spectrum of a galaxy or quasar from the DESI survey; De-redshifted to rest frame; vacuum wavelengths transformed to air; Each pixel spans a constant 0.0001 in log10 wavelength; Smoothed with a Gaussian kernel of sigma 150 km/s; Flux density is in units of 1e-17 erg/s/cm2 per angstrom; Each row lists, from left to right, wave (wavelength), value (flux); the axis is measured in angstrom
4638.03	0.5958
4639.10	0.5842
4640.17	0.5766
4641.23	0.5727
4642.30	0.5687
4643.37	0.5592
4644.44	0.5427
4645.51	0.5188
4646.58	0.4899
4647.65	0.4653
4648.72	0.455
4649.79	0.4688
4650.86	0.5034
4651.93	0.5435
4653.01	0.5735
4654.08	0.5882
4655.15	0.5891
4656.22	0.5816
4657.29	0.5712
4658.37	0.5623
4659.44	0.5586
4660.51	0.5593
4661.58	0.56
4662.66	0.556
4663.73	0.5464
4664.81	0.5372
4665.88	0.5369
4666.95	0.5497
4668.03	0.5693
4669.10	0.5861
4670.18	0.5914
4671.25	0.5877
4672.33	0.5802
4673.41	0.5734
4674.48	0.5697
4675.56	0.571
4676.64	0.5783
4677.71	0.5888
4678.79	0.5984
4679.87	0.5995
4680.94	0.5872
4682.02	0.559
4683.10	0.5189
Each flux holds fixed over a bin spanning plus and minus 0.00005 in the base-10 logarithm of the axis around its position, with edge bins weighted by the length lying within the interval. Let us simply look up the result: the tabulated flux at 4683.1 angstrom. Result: 0.5189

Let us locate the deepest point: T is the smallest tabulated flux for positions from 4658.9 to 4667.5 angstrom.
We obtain 0.5369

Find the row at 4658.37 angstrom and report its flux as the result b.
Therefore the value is 0.5623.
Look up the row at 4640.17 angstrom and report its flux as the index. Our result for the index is 0.5766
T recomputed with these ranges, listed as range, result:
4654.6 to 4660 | 0.5586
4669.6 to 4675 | 0.5697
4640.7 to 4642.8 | 0.5687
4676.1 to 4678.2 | 0.5783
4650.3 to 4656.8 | 0.5034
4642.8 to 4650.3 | 0.455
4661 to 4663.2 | 0.556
